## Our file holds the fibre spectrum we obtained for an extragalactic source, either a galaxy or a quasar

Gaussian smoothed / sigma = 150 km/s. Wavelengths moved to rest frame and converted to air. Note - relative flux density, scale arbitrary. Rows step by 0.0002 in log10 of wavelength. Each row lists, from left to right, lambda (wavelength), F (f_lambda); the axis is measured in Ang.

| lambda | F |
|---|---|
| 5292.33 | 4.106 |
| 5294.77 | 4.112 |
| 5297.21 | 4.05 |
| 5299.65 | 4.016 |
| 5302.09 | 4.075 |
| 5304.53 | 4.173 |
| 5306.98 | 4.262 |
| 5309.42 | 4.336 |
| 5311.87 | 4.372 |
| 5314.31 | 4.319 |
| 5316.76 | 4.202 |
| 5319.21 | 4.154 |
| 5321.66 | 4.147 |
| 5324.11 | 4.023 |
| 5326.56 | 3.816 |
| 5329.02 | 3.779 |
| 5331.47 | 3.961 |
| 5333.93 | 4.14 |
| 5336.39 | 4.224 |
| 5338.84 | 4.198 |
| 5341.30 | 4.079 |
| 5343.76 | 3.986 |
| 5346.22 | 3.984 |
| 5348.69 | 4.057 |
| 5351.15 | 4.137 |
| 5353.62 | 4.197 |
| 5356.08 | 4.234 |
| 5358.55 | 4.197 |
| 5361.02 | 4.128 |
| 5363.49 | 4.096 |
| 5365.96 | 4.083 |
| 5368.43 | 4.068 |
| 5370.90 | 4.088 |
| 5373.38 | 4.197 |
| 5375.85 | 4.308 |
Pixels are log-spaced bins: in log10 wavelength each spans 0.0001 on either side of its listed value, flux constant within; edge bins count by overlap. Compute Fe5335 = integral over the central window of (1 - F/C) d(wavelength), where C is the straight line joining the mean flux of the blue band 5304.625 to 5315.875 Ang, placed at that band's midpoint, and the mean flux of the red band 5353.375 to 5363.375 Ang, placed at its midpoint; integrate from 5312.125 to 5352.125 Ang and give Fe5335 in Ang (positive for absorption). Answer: 1.55 Ang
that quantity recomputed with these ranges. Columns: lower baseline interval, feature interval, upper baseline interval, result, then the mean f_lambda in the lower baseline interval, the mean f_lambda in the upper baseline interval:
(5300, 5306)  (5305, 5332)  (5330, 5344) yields -0.1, 4.11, 4.1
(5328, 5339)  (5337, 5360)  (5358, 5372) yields -0.2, 4.05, 4.11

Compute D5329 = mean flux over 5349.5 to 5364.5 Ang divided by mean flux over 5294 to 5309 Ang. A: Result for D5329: 1.01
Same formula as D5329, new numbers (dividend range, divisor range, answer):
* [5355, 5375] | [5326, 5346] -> 1.03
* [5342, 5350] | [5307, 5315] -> 0.93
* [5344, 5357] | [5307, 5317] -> 0.95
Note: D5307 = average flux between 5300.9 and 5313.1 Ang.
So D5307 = 4.25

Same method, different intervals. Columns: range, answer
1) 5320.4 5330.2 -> 3.94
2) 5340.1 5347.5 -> 4.01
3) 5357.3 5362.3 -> 4.16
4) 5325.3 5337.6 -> 3.98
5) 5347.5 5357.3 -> 4.16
